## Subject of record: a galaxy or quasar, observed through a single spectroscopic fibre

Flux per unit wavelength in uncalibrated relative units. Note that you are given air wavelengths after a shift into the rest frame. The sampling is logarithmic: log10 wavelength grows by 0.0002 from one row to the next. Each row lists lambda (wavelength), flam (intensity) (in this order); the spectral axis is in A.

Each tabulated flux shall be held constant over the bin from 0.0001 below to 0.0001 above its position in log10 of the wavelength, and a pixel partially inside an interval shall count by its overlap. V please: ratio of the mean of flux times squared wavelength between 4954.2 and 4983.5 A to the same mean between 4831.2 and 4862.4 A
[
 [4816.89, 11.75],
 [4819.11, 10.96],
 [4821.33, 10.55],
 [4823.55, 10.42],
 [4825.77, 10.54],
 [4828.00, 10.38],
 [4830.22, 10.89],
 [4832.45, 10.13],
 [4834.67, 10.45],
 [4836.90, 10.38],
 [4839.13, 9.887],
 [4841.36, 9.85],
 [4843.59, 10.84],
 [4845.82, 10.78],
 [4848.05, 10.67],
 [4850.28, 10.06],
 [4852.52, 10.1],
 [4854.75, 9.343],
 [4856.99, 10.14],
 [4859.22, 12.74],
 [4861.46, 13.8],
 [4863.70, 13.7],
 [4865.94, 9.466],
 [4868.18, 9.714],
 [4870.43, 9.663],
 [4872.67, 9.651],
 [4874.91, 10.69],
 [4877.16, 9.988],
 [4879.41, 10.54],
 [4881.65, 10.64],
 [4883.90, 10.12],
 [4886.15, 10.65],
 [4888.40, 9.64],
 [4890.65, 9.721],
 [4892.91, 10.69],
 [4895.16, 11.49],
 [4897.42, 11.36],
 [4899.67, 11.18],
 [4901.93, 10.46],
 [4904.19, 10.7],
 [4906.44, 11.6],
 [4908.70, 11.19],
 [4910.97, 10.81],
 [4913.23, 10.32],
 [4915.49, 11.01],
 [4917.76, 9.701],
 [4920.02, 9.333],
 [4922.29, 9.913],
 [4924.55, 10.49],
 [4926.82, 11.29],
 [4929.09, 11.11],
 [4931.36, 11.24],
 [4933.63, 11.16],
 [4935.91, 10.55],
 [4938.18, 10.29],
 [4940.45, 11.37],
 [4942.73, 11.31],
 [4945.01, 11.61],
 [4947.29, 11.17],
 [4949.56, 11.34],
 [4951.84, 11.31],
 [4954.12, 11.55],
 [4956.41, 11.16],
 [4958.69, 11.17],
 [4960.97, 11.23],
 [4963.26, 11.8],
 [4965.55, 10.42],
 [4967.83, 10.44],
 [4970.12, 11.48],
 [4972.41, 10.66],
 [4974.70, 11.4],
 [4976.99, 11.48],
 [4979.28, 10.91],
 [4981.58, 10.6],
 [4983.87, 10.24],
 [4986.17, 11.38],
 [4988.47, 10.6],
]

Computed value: 1.09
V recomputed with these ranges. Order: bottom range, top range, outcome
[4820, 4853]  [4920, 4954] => 1.10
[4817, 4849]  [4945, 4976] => 1.12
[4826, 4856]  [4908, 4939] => 1.06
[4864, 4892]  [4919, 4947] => 1.09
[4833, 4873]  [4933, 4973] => 1.09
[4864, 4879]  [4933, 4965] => 1.14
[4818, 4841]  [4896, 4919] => 1.07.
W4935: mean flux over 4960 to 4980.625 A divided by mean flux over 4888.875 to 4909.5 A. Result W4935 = 1.0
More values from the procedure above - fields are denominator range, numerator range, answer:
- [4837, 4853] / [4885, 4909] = 1.04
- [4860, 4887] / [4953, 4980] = 1.04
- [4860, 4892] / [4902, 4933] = 1.01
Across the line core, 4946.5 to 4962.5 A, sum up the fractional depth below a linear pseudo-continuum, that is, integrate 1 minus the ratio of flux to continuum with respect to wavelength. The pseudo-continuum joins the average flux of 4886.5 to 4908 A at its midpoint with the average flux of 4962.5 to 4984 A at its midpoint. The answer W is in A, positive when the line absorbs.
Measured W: -0.55 A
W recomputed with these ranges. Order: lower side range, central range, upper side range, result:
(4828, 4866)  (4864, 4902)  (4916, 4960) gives 1.5 A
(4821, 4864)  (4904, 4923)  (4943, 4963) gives 1.0 A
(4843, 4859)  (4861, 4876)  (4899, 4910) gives -0.3 A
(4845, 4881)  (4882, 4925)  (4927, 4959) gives 1.5 A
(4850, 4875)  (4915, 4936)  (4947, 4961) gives 1.1 A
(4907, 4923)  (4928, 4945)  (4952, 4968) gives -0.5 A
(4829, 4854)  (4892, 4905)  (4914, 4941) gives -0.6 A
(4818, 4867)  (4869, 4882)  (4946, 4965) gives 0.9 A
